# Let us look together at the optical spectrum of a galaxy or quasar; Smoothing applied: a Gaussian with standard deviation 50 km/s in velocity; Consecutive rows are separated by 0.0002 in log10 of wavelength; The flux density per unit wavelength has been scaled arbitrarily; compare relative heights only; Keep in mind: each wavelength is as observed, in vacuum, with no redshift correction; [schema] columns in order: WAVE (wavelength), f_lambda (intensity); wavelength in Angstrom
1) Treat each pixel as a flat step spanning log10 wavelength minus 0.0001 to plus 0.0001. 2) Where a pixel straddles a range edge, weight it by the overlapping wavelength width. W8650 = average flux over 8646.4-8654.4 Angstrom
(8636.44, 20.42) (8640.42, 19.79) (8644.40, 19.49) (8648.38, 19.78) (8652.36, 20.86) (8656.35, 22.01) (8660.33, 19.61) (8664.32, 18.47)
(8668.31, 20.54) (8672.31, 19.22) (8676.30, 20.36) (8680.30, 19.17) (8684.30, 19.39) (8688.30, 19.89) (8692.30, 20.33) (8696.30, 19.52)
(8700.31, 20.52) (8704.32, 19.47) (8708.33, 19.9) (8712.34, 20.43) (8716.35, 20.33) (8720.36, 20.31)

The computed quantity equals 20.3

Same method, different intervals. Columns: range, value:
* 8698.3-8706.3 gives 20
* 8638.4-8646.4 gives 19.6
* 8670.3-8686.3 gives 19.5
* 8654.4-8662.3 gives 20.8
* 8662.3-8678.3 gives 19.6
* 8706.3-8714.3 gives 20.2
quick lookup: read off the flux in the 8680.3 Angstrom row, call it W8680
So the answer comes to 19.17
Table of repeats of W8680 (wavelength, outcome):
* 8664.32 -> 18.47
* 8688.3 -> 19.89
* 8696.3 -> 19.52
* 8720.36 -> 20.31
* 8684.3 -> 19.39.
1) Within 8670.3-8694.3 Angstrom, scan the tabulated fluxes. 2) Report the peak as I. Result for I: 20.36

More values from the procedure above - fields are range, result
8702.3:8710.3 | 19.9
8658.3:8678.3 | 20.54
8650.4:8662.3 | 22.01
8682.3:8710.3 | 20.52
